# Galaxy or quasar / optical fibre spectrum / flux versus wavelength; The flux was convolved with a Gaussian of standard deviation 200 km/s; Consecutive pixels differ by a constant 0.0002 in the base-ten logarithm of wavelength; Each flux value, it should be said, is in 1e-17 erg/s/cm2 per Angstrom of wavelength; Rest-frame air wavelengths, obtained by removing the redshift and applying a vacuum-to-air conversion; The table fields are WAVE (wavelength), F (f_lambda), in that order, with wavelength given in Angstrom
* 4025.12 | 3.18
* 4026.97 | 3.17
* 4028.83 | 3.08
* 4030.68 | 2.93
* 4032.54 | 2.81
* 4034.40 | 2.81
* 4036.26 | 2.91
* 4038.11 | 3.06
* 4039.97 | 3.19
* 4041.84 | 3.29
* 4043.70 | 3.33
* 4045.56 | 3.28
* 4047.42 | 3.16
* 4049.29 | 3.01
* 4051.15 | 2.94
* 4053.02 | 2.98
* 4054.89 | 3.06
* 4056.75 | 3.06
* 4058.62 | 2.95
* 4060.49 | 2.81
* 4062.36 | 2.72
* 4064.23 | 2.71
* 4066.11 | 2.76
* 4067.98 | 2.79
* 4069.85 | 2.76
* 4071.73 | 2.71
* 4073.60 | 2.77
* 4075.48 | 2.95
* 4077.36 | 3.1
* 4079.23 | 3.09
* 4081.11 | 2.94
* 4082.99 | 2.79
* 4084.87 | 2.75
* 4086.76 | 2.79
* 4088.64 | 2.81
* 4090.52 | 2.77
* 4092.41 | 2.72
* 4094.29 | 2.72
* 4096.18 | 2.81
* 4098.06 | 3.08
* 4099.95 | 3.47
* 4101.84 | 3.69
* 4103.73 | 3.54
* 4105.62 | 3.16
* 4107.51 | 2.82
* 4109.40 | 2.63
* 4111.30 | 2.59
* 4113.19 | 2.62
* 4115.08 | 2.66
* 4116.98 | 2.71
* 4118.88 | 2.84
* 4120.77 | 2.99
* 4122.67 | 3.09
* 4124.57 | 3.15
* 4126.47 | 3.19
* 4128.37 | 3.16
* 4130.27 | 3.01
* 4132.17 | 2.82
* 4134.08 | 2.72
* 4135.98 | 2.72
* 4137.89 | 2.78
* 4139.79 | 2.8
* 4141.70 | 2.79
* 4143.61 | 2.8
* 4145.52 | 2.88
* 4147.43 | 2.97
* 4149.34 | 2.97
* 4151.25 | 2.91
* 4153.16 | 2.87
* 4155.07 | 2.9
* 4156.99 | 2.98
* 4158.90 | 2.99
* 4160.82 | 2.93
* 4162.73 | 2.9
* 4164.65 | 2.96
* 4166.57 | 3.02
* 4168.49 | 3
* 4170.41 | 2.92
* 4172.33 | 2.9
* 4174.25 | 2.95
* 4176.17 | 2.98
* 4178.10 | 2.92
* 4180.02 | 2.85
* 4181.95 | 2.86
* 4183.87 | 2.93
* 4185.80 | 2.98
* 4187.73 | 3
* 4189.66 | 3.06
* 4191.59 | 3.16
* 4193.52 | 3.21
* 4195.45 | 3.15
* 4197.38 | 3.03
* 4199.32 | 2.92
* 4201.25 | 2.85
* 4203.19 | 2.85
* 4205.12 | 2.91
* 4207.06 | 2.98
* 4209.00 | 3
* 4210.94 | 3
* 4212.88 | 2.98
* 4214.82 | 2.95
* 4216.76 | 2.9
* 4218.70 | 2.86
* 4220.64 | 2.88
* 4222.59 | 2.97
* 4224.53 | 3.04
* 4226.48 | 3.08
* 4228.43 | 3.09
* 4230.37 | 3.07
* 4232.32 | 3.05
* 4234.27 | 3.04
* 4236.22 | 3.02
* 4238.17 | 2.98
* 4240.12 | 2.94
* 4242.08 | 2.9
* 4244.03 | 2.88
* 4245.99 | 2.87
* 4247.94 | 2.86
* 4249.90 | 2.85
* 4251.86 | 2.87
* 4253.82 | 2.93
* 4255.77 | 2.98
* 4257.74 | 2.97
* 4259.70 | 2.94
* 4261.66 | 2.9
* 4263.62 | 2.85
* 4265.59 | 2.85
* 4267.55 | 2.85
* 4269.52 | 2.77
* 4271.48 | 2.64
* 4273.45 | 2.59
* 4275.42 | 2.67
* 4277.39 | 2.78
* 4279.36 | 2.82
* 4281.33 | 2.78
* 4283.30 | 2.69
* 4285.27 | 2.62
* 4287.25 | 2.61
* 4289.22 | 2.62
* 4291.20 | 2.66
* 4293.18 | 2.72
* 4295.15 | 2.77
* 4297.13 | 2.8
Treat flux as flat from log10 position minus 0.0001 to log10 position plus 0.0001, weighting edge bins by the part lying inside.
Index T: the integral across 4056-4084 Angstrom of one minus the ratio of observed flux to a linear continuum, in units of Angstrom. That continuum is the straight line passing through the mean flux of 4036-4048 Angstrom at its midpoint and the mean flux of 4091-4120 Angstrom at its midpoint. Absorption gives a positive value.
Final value 2.0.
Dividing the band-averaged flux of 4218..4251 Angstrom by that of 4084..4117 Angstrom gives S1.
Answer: 1.0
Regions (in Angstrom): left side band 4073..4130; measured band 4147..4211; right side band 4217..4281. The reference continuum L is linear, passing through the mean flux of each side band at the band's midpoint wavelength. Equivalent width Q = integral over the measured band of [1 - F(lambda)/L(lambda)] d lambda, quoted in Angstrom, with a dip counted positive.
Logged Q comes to -0.9 Angstrom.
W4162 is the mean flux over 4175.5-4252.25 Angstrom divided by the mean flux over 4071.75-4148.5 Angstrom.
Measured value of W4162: 1.02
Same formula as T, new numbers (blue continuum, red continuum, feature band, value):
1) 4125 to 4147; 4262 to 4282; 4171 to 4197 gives -1.4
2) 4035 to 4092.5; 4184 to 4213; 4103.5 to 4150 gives 1.3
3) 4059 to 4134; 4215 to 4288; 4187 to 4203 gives -0.8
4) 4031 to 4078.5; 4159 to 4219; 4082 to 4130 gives 0.3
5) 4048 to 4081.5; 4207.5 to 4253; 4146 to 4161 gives 0.0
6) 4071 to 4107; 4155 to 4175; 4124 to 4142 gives 0.3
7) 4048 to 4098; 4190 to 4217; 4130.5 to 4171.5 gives 0.7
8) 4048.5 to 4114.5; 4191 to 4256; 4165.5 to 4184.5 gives 0.1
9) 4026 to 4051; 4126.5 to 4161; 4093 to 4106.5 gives -1.0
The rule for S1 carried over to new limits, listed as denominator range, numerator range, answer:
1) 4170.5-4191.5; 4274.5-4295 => 0.92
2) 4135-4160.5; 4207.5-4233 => 1.04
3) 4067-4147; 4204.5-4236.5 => 1.03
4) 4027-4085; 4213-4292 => 0.97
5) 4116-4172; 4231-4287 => 0.98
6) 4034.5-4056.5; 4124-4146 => 0.94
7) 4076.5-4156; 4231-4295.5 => 0.97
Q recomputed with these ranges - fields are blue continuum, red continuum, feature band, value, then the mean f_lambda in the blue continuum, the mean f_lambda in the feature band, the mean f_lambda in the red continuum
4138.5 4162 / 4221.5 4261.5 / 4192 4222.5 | -0.3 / 2.9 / 2.97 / 2.96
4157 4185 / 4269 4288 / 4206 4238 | -1.9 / 2.94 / 2.99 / 2.7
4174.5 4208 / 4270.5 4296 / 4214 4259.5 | -1.9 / 2.98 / 2.96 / 2.69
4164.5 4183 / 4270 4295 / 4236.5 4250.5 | -0.6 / 2.94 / 2.9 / 2.69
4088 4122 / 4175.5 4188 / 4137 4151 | 0.3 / 2.93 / 2.86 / 2.93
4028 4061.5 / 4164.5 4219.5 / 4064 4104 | 1.2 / 3.04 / 2.93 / 2.97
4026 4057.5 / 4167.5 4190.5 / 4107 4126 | 1.1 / 3.06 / 2.82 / 2.95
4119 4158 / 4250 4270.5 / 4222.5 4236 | -0.7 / 2.92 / 3.05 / 2.89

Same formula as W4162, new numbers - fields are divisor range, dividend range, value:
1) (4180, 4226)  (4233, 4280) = 0.96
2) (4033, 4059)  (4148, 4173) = 0.96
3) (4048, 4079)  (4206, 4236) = 1.04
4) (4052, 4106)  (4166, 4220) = 1.01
